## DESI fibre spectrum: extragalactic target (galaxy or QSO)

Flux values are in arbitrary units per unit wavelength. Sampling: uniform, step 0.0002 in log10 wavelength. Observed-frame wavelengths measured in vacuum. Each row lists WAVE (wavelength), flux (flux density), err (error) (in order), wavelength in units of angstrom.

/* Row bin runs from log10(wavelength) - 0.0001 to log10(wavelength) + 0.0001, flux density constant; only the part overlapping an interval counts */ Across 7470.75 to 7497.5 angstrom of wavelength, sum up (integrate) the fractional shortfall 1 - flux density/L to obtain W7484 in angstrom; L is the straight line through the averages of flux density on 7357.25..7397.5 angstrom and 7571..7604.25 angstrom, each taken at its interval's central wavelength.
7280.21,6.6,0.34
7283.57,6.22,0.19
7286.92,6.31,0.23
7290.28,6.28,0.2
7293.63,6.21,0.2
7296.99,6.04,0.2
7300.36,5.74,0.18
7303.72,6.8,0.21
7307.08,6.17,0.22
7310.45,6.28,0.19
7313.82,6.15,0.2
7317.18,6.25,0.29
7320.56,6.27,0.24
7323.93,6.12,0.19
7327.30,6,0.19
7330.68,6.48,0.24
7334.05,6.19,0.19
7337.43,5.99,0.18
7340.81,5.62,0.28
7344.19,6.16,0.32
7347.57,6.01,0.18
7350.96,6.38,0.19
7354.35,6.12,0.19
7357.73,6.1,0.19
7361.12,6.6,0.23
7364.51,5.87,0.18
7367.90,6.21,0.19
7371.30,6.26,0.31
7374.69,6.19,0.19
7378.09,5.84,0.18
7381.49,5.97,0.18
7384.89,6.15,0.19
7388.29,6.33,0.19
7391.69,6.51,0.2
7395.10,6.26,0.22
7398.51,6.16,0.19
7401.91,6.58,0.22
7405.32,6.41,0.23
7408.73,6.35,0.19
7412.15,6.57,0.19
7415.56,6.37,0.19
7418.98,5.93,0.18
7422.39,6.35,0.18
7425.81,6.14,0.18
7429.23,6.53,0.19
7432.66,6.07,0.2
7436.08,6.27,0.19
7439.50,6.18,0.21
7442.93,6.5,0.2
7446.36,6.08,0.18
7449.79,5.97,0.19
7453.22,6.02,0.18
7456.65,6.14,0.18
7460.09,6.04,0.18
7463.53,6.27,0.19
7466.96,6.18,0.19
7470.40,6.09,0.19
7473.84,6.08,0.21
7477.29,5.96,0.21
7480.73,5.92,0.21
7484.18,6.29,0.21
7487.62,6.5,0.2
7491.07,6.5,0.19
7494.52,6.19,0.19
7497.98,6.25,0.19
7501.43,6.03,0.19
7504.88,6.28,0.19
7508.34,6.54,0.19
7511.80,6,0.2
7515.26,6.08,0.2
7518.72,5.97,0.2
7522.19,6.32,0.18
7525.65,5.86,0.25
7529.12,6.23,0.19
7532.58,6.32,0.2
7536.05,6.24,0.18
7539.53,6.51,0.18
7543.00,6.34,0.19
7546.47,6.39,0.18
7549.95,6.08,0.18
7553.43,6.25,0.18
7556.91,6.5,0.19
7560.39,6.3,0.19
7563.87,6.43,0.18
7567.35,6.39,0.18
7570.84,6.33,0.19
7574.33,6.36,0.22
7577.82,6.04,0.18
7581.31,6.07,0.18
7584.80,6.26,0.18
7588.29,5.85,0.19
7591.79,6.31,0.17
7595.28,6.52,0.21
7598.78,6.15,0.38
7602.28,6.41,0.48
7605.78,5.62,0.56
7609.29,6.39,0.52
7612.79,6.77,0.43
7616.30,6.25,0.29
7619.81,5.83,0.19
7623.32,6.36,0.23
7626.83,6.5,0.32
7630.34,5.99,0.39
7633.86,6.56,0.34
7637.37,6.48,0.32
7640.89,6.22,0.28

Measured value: 0.0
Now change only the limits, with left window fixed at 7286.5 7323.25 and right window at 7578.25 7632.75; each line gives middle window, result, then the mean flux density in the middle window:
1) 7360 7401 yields 0.2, 6.2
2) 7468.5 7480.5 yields 0.4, 6.03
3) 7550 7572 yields -0.4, 6.35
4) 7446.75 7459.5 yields 0.4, 6.05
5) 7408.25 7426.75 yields -0.2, 6.29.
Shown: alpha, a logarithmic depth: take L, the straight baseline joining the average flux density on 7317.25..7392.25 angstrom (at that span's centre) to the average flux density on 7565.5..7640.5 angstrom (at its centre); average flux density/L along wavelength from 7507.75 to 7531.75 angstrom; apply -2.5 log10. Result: 0.02 mag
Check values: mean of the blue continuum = 6.15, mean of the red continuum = 6.26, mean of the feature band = 6.13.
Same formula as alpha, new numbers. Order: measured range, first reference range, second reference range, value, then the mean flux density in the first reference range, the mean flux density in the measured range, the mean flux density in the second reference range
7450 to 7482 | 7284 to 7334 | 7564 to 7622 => 0.03 mag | 6.22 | 6.08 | 6.23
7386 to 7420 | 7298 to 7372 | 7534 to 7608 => -0.03 mag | 6.17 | 6.35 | 6.26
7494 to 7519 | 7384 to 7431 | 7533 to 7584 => 0.02 mag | 6.33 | 6.18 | 6.3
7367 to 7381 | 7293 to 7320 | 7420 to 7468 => 0.02 mag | 6.21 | 6.1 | 6.19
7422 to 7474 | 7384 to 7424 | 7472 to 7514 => 0.02 mag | 6.34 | 6.18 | 6.21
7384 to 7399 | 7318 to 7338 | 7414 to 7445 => -0.01 mag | 6.19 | 6.3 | 6.26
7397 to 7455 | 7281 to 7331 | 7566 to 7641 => -0.01 mag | 6.22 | 6.26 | 6.26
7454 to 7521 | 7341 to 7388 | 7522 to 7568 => 0.01 mag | 6.13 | 6.17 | 6.3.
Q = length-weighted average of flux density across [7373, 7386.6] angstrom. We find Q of 6.04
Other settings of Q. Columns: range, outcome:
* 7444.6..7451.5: 6.03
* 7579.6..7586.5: 6.17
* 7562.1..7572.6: 6.38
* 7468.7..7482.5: 6.01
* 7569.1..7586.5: 6.21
